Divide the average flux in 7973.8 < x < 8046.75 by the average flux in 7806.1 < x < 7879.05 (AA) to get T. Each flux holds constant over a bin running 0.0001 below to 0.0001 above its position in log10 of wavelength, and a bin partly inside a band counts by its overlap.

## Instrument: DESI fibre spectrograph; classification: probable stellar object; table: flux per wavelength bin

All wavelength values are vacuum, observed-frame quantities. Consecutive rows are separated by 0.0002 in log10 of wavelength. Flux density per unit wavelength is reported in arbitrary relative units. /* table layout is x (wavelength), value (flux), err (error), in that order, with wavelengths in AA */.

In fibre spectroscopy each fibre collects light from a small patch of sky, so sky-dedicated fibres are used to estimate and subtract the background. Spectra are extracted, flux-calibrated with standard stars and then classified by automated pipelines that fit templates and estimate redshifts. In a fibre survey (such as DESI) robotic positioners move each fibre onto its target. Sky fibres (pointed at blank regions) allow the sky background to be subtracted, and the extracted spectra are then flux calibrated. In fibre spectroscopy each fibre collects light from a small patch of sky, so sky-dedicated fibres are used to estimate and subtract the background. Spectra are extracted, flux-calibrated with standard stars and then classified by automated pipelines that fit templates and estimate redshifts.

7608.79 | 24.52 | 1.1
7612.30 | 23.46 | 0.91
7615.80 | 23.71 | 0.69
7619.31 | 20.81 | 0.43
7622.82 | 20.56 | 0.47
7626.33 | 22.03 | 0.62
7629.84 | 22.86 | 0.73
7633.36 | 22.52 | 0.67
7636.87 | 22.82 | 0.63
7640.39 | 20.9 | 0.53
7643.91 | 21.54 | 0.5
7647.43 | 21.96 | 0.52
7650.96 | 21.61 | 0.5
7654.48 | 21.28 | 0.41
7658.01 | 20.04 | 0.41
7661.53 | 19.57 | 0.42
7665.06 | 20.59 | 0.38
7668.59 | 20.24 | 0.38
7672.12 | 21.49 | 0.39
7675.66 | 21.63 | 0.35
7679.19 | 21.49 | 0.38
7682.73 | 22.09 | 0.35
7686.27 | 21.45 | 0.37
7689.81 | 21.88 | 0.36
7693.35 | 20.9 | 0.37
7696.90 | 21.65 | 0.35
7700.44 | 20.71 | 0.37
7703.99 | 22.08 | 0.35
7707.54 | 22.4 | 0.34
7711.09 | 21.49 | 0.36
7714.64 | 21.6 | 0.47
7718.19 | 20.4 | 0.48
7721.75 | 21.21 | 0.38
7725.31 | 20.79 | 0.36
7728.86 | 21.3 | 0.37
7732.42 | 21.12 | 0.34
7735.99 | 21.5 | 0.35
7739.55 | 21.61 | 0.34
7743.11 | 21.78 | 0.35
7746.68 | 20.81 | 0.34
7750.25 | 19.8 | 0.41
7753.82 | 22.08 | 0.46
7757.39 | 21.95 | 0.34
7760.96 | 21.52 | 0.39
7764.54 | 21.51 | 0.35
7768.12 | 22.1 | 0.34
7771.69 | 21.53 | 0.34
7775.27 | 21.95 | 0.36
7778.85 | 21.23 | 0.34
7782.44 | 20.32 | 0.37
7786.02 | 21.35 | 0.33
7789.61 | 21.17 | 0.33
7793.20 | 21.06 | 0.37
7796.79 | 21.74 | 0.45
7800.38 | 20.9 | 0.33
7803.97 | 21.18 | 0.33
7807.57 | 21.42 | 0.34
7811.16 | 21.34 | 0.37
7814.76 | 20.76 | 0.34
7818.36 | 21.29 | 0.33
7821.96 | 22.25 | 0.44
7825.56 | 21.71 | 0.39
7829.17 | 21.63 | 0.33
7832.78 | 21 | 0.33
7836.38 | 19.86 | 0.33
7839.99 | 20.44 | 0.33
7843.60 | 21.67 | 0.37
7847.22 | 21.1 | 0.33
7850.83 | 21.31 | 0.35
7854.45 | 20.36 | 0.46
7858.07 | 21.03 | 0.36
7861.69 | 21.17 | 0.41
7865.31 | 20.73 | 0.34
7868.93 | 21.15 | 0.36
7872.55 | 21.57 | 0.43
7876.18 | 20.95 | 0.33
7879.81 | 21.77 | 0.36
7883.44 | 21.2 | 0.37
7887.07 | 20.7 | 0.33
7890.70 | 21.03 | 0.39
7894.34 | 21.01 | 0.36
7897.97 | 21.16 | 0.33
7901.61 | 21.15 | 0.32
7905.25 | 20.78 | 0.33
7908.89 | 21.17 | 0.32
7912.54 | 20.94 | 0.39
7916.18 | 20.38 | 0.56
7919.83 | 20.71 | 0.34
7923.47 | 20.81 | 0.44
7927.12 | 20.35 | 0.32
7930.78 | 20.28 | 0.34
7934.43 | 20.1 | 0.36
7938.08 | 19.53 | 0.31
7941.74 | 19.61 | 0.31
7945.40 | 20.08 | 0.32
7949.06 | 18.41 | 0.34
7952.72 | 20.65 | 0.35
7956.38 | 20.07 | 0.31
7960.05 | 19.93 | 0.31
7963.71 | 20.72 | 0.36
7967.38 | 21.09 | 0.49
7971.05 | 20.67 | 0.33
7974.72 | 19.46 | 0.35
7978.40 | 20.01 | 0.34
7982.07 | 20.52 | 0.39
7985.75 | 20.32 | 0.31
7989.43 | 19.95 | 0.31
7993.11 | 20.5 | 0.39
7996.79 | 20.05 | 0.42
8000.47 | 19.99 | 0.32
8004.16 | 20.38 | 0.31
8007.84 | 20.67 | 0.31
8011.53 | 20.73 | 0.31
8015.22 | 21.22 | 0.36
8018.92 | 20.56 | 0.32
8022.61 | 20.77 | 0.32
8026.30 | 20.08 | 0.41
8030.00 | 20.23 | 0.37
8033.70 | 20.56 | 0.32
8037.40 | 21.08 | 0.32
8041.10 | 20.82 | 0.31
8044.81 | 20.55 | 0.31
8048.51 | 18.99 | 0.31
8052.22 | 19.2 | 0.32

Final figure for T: 0.97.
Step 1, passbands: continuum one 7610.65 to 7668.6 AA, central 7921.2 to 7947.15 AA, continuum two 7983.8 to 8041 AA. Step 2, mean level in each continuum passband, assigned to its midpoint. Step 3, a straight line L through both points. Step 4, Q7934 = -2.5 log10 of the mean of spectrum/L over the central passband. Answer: 0.03 mag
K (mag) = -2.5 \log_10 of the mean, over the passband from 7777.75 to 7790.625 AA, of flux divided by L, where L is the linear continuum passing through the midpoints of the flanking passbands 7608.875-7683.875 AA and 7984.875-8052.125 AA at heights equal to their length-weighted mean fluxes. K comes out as 0.01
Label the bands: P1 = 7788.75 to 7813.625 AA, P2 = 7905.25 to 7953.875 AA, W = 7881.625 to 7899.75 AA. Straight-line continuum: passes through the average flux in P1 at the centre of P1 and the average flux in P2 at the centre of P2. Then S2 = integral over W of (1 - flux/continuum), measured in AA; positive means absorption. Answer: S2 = -0.41 AA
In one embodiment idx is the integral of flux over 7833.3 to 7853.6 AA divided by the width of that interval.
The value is 20.9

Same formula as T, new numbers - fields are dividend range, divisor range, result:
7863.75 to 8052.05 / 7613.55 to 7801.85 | 0.96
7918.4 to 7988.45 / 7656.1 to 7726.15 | 0.95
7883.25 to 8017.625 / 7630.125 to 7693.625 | 0.96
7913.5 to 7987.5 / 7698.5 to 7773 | 0.94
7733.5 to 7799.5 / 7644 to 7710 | 1.00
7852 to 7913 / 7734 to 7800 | 0.98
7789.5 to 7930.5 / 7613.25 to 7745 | 0.98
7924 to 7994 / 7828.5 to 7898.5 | 0.96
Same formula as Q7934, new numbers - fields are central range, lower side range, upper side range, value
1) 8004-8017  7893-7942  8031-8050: -0.018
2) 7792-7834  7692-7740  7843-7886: -0.008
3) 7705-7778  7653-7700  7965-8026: -0.024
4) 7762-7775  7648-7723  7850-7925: -0.030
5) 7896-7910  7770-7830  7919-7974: -0.028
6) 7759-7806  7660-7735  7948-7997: -0.022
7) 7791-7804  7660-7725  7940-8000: -0.020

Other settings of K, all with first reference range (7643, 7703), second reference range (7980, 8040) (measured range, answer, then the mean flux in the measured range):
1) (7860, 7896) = -0.02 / 21.1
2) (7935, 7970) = 0.03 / 20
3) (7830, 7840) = 0.02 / 20.6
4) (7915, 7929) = 0.01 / 20.6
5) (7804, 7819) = -0.02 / 21.2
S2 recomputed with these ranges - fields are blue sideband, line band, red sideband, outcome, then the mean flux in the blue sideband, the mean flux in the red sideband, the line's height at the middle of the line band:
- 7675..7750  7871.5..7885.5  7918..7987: -0.5 AA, 21.4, 20.2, 20.5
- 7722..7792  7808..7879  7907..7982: -1.0 AA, 21.3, 20.3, 20.8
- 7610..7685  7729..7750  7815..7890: 0.1 AA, 21.6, 21.1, 21.4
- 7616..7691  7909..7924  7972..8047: 0.0 AA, 21.4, 20.4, 20.7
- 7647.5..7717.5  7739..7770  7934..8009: -0.7 AA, 21.3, 20.1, 21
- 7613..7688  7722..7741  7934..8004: -0.1 AA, 21.5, 20.1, 21.2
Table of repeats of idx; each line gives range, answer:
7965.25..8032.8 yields 20.4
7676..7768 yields 21.4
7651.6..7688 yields 21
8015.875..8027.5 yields 20.6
